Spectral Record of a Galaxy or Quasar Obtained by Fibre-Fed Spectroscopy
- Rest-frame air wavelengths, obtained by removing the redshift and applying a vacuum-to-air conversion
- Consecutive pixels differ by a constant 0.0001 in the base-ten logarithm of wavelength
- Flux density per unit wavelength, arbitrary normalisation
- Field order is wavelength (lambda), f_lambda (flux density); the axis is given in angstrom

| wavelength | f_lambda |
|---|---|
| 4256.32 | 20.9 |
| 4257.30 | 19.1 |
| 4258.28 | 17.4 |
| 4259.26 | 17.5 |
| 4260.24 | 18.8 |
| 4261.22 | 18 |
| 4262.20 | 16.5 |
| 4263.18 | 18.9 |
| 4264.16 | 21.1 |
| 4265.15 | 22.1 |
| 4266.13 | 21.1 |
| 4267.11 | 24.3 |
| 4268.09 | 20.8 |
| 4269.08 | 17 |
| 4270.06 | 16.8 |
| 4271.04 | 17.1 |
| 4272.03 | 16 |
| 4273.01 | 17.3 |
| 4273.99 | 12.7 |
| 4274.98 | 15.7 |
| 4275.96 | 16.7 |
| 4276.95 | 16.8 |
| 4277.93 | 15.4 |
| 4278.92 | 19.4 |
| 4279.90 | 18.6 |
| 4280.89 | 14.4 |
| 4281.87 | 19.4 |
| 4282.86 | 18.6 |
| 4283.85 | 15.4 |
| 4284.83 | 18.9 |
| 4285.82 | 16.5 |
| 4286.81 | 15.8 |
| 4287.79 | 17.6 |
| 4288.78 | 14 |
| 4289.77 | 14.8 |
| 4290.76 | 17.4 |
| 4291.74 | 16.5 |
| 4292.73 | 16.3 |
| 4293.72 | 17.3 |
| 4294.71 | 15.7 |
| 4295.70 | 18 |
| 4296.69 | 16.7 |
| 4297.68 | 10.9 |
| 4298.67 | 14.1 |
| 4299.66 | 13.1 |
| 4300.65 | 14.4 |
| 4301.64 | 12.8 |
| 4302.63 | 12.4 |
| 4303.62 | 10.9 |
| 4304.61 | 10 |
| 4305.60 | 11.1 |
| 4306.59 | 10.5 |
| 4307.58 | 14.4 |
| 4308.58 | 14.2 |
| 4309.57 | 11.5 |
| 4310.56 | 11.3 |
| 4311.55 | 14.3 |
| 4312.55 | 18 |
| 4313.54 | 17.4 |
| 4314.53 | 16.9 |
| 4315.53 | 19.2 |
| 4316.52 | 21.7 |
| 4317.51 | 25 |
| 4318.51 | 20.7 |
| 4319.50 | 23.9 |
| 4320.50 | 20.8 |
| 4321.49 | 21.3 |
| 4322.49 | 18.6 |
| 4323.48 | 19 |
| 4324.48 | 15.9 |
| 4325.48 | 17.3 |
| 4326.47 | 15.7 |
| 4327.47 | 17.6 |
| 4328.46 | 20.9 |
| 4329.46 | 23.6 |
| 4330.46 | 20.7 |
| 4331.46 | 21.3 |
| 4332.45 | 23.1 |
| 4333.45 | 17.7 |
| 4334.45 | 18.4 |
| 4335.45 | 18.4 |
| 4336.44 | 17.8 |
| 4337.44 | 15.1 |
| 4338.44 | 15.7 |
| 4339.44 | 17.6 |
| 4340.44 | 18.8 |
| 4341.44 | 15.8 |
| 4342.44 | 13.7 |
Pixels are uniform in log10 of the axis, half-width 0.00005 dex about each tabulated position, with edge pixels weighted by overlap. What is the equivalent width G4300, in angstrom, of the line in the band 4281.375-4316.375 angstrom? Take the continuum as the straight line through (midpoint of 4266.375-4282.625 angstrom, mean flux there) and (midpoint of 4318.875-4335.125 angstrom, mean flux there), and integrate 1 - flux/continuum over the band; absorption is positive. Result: 6.41 angstrom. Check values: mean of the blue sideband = 17.5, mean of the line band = 15.1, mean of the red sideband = 19.7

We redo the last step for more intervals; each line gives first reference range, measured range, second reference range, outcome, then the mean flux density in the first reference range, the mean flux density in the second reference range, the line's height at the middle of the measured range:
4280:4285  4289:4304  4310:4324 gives 2.7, 17.3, 19.1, 18.1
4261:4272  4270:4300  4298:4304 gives -0.9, 19.3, 12.9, 15.9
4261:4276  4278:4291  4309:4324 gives 1.1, 18.3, 18.6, 18.4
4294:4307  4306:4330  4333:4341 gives -4.1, 13.2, 17.4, 15.2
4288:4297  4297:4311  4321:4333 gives 4.1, 16.3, 19.6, 17.4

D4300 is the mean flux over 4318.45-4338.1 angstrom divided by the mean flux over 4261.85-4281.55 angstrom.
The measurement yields 1.08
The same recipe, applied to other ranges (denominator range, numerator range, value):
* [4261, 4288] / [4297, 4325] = 0.89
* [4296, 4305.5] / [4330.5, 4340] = 1.44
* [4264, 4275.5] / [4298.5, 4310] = 0.67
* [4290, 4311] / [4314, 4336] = 1.44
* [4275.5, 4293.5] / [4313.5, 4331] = 1.18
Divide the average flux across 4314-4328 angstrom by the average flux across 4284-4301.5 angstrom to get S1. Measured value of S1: 1.2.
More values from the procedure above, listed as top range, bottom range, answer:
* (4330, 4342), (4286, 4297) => 1.12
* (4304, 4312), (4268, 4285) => 0.72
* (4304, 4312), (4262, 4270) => 0.60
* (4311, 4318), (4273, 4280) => 1.15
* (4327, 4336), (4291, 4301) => 1.31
